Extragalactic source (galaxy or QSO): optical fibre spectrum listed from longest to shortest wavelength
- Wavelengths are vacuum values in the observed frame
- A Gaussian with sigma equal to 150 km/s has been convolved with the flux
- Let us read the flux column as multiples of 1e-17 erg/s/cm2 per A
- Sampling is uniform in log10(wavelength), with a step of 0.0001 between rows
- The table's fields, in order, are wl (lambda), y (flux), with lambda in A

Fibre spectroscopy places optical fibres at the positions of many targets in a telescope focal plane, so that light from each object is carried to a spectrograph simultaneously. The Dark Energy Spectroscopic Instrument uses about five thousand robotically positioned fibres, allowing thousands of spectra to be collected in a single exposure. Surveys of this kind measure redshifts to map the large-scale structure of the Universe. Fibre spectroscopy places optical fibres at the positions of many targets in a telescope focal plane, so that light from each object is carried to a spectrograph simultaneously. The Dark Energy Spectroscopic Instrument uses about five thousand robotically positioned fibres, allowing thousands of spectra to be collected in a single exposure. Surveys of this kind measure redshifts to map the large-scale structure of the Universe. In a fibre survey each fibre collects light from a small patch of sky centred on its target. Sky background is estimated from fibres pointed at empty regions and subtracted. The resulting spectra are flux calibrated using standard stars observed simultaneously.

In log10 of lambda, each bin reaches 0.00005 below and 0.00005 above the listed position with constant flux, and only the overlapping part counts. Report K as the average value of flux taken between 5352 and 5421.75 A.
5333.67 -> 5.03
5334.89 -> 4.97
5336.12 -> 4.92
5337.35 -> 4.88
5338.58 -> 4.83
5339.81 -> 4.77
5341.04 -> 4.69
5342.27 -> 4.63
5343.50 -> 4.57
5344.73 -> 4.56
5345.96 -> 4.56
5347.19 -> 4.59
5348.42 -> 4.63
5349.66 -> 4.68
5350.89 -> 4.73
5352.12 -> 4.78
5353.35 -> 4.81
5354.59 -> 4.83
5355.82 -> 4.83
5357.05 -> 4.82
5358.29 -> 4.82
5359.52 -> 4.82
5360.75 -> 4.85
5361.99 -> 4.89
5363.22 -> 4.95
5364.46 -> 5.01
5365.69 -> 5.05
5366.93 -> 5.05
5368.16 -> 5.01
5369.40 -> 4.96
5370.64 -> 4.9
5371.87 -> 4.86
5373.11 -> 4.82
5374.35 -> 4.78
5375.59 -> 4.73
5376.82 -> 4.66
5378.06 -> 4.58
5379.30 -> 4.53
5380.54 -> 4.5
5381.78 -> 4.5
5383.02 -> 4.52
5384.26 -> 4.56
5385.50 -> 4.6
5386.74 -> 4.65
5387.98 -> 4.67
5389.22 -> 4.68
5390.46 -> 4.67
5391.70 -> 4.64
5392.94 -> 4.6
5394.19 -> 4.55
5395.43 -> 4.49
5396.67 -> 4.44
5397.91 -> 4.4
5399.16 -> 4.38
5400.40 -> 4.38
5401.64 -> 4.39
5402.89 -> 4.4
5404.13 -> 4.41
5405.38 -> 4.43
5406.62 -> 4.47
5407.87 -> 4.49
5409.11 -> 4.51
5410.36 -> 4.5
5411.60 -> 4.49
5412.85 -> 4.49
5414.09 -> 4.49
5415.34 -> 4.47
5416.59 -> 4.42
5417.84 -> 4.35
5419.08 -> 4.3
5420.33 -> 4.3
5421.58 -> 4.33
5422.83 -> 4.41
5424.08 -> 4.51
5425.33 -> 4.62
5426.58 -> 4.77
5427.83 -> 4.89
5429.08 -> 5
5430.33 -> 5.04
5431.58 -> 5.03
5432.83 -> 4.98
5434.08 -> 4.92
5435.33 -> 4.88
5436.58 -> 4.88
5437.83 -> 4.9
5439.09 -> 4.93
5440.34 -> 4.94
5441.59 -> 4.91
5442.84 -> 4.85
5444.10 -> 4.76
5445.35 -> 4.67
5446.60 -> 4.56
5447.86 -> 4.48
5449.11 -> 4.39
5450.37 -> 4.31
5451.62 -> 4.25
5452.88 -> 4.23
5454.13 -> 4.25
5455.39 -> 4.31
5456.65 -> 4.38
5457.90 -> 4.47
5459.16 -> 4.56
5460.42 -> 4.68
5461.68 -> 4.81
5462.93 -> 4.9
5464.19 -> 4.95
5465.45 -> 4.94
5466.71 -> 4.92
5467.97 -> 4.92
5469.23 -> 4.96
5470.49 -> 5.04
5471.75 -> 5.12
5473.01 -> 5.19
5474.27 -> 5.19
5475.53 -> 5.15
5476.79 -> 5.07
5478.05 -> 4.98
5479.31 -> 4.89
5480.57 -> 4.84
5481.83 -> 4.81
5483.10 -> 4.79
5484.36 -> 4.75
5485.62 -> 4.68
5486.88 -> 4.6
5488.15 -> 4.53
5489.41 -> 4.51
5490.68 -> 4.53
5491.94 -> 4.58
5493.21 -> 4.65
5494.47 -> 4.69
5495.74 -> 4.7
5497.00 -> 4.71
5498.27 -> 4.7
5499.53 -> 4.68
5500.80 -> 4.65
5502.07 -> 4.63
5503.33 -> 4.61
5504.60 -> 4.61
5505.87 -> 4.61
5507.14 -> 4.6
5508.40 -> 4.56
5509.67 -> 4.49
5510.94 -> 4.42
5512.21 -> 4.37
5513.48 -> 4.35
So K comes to 4.63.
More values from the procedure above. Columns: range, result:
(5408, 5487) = 4.71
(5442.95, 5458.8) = 4.44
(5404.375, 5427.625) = 4.47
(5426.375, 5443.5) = 4.93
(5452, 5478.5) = 4.8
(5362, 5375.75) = 4.92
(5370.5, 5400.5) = 4.6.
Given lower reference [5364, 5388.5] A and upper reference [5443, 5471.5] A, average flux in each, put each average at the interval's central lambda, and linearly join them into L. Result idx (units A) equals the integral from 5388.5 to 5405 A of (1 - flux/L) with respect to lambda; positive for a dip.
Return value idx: 0.8 A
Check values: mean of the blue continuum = 4.75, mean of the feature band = 4.49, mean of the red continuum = 4.63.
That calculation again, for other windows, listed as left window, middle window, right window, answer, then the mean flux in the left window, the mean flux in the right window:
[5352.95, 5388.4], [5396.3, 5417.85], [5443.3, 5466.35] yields 1.10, 4.78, 4.56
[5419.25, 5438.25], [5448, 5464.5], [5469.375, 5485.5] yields 1.32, 4.75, 4.98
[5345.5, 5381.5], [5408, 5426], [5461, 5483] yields 1.62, 4.79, 4.98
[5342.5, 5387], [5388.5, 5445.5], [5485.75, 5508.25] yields 1.00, 4.75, 4.62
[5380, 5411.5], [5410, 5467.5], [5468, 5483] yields 1.66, 4.51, 5.01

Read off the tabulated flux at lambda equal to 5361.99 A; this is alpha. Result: 4.89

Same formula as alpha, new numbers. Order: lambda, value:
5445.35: 4.67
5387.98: 4.67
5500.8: 4.65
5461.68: 4.81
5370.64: 4.9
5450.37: 4.31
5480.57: 4.84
